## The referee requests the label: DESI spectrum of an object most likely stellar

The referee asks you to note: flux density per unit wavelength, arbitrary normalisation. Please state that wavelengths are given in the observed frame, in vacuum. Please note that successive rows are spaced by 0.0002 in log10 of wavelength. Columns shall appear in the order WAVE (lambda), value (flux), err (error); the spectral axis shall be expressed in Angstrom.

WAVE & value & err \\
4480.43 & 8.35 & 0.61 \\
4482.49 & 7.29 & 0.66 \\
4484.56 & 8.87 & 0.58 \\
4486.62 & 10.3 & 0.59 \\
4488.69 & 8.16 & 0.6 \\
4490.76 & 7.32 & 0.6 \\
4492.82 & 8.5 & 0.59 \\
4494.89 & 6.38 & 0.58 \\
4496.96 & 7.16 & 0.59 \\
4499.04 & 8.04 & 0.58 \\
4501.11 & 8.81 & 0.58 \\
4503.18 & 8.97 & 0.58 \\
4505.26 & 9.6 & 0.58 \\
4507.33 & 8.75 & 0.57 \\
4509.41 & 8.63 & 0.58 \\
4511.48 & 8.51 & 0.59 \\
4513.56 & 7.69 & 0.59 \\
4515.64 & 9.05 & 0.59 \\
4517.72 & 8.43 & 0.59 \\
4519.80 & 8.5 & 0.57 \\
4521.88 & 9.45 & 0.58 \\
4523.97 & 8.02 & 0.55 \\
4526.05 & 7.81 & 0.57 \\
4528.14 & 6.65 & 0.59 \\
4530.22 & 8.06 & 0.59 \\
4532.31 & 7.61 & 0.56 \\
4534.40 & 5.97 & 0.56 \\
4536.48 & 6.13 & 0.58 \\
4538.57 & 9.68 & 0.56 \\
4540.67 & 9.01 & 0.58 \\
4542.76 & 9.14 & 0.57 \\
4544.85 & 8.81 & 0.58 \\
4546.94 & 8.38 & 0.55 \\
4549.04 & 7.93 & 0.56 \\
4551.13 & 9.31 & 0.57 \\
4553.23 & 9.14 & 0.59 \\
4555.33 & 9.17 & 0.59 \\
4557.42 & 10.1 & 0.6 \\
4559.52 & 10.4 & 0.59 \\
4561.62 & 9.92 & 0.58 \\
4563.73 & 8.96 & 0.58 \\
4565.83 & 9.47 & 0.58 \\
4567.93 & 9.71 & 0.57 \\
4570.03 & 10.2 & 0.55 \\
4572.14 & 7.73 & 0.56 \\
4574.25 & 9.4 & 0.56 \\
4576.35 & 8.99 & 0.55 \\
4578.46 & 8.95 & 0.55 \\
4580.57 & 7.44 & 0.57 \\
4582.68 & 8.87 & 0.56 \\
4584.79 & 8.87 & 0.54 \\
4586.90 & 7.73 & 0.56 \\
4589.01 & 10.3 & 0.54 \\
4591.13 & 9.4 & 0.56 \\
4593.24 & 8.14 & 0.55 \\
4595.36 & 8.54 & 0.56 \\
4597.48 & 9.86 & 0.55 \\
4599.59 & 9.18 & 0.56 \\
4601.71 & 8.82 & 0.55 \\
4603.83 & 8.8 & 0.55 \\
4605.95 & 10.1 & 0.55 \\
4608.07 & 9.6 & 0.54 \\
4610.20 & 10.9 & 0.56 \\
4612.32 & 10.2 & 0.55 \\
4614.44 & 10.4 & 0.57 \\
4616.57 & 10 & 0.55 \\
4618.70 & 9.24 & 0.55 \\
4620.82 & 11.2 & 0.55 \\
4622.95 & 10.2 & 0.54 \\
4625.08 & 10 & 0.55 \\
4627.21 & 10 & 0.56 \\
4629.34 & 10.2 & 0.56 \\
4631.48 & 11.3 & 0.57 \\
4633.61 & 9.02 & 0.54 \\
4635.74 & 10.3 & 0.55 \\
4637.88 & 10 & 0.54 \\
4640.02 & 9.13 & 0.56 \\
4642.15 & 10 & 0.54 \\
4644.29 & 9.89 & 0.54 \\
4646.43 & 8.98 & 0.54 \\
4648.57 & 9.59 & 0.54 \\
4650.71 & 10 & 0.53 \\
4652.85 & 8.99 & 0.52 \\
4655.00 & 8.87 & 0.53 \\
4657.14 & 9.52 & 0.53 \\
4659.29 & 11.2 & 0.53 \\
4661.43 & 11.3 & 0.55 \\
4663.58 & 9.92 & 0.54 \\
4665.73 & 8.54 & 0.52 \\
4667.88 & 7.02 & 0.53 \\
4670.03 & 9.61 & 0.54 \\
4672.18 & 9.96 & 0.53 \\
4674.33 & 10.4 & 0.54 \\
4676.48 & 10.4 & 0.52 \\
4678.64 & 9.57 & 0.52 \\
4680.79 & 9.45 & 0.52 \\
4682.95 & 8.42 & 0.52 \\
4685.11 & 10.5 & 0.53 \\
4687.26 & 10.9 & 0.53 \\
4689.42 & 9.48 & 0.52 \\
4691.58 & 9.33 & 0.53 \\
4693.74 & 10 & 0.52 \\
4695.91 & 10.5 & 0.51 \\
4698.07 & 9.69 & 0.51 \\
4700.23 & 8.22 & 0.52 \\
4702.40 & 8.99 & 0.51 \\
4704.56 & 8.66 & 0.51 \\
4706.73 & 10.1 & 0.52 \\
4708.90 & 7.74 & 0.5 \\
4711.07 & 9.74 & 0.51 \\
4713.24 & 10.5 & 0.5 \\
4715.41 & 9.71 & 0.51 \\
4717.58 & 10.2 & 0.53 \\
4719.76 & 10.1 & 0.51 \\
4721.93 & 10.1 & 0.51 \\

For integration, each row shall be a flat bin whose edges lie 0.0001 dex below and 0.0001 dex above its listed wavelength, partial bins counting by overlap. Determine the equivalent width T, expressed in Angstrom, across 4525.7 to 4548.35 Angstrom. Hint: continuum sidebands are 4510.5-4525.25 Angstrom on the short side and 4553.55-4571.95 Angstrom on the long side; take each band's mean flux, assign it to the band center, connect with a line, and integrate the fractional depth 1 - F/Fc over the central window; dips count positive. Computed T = 2.66 Angstrom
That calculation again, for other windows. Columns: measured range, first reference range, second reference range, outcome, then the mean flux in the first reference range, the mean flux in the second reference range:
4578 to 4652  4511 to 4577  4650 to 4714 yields -3.6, 8.67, 9.58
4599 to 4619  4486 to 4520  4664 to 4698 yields -1.4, 8.37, 9.61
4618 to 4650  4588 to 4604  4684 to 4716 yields -2.2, 9.14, 9.6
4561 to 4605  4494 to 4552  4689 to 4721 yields -1.8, 8.23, 9.53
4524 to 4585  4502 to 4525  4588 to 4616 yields 2.9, 8.69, 9.56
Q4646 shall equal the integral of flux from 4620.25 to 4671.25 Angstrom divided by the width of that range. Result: 9.77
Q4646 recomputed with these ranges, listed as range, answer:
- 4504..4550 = 8.27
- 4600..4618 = 9.81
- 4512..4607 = 8.75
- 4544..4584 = 9.1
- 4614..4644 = 10.1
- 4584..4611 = 9.24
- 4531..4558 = 8.46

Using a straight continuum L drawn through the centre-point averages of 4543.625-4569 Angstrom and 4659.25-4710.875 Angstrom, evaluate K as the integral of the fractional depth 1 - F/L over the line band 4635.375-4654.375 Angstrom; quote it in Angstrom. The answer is -0.3 Angstrom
